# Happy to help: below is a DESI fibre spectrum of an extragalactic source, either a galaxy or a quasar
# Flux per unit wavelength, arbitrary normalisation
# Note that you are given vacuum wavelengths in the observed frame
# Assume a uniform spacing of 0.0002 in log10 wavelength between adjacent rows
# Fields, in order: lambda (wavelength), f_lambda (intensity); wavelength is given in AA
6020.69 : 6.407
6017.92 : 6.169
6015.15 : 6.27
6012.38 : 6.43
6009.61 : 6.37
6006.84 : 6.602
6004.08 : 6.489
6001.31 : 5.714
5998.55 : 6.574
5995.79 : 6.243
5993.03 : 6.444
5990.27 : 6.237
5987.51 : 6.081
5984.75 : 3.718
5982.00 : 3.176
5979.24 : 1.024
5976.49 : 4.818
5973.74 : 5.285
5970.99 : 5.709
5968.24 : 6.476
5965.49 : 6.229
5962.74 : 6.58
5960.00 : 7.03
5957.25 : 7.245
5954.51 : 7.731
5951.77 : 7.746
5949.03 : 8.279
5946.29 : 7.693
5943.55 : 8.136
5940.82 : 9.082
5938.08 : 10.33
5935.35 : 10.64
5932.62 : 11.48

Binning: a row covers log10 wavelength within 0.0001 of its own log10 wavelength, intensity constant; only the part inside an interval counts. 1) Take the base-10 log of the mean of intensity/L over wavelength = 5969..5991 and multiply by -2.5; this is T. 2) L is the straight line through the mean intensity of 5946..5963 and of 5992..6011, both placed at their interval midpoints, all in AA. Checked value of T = 0.46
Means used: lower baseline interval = 7.52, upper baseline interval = 6.35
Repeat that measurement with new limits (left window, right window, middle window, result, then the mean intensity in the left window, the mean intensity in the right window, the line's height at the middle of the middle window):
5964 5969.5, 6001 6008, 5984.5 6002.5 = 0.06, 6.35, 6.34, 6.34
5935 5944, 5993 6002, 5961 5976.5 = 0.31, 9.57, 6.26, 7.9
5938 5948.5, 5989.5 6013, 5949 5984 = 0.32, 8.58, 6.34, 7.68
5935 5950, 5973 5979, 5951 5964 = -0.06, 8.94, 4.27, 6.85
